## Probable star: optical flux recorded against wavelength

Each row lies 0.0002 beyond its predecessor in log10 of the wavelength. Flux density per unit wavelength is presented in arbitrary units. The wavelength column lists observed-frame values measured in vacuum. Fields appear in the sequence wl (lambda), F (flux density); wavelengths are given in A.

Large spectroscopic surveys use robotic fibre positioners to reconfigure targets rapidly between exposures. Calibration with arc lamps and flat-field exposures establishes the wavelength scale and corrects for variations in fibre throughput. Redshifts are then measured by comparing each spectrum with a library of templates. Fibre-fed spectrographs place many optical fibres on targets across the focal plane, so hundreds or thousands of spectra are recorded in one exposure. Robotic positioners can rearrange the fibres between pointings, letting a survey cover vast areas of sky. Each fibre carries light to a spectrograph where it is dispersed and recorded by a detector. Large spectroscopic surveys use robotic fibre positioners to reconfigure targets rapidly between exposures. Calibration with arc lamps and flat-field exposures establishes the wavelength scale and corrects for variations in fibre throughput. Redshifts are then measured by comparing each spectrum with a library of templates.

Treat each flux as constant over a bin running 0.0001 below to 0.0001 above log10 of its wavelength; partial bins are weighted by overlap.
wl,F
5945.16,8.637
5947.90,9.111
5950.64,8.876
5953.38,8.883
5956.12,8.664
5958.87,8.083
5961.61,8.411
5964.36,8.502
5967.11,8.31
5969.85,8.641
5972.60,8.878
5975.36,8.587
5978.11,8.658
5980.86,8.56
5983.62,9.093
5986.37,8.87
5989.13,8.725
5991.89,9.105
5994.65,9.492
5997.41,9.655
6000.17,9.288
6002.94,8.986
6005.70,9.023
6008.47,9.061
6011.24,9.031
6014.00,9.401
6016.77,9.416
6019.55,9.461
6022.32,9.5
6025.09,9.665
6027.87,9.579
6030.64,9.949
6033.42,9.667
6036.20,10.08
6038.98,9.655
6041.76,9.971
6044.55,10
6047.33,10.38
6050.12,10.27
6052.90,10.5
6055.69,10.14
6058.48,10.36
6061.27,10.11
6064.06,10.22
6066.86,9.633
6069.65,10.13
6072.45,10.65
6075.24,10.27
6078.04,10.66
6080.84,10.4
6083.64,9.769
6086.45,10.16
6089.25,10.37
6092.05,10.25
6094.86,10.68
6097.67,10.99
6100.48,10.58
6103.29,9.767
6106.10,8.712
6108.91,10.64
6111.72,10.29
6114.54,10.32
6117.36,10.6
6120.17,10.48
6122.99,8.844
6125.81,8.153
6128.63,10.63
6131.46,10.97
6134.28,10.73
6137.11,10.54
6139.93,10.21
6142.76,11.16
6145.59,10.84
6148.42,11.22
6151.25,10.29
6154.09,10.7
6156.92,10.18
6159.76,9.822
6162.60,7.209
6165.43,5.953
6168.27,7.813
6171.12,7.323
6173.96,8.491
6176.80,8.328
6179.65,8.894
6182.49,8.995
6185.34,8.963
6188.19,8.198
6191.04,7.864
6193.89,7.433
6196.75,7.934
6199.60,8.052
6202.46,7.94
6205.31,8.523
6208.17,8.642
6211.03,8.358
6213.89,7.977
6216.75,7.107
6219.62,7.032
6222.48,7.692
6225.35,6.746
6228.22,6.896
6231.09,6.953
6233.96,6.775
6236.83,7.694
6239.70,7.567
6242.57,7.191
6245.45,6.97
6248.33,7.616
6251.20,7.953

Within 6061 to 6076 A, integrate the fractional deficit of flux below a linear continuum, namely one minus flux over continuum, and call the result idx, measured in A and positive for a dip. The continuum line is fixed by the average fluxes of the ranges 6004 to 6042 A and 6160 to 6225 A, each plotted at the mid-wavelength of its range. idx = -1.8 A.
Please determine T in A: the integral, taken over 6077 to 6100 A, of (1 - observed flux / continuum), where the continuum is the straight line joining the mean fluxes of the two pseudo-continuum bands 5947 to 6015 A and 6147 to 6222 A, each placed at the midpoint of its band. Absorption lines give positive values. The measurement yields -4.74 A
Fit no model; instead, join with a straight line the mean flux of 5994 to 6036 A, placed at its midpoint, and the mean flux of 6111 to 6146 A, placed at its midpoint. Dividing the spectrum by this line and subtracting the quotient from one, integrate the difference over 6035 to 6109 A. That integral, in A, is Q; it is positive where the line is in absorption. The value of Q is -2.5 A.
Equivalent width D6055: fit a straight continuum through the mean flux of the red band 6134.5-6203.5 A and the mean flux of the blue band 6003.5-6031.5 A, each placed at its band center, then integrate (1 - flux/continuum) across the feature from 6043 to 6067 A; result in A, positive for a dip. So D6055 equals -2.4 A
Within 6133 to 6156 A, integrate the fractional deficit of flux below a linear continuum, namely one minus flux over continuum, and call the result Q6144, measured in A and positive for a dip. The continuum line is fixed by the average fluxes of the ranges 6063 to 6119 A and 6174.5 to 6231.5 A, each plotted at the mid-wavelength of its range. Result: -3.9 A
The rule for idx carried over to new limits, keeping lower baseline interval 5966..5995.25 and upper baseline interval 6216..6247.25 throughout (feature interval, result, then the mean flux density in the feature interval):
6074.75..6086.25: -2.99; 10.3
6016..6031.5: -1.96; 9.59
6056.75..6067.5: -2.41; 10.1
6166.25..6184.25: -1.73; 8.24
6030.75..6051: -3.83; 9.99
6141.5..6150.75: -3.94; 11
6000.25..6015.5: -0.88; 9.12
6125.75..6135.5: -3.20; 10.4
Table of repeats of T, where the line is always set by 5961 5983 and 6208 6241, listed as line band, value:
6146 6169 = -4.6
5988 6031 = -4.7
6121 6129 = -1.3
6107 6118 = -3.4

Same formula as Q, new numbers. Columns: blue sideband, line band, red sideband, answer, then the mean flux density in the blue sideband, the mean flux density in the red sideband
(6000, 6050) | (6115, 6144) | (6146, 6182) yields -3.68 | 9.59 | 8.91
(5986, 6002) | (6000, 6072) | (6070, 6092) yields -0.22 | 9.2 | 10.3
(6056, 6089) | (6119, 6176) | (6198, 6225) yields -3.74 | 10.2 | 7.88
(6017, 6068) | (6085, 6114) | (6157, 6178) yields -3.83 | 9.94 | 7.99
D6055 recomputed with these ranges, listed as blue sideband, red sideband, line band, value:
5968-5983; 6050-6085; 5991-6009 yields -0.3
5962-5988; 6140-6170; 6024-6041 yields -1.6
